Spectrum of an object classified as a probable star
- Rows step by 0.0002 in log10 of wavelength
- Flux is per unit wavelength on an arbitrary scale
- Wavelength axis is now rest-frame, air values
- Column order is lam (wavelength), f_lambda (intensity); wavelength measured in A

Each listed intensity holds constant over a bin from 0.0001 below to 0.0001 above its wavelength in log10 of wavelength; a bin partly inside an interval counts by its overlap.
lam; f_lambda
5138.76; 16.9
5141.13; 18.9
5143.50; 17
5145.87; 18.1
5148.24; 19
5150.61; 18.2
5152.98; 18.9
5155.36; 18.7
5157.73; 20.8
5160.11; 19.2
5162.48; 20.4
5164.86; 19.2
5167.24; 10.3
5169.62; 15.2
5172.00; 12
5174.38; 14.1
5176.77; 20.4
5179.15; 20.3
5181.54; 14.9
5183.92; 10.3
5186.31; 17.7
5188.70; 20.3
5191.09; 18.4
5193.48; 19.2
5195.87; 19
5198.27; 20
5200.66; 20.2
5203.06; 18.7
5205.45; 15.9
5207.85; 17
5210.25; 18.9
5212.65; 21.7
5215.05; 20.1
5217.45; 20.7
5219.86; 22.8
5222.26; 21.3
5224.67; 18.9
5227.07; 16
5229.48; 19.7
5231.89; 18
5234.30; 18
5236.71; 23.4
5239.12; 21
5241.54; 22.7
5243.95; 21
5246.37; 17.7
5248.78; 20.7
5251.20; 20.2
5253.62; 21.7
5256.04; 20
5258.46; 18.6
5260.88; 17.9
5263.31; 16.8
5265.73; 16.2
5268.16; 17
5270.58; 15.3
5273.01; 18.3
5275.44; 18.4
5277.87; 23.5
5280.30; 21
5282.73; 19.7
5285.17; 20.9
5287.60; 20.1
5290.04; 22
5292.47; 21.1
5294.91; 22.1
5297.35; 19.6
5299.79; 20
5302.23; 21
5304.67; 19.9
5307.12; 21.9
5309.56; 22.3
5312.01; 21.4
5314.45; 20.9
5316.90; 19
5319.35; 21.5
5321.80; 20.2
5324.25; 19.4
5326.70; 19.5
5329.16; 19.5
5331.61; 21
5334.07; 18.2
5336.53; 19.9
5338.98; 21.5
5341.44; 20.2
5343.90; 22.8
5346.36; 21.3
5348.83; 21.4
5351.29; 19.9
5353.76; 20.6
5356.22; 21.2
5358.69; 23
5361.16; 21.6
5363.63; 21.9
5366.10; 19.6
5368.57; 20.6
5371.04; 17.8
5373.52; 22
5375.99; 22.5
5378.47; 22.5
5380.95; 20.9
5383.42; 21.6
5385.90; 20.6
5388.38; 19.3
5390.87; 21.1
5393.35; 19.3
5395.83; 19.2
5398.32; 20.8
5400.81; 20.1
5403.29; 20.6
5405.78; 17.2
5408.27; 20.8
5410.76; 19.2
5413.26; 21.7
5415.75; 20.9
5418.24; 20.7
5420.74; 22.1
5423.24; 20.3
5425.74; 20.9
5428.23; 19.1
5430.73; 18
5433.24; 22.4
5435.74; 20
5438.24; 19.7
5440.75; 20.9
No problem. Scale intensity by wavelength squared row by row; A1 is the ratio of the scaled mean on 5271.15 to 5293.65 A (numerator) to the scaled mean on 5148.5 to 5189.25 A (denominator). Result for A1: 1.25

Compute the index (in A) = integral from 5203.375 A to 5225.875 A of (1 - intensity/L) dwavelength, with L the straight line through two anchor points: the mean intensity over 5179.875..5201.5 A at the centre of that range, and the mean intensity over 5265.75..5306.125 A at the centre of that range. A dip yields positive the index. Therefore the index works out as -1.6 A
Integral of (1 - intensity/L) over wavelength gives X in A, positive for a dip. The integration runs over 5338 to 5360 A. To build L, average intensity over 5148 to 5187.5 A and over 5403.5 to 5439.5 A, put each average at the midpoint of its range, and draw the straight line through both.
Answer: -2.31 A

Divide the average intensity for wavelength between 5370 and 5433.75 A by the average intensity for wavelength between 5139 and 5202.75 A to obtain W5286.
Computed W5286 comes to 1.15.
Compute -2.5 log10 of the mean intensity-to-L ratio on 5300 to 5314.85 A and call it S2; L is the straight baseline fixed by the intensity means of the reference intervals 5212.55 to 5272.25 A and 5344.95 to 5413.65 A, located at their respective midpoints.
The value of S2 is -0.06 mag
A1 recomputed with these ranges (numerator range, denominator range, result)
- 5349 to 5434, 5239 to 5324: 1.07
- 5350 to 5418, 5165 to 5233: 1.23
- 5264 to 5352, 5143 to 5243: 1.14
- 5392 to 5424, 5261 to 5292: 1.11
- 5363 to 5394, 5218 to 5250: 1.09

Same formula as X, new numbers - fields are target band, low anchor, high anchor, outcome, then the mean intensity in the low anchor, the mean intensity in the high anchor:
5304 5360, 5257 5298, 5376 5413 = -2.63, 19.3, 20.3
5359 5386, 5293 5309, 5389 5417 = -1.13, 20.8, 20.1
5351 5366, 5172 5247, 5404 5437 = -1.11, 18.9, 20.3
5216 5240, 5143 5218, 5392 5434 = -2.04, 18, 20.2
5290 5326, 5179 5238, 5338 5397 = -1.10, 18.8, 20.9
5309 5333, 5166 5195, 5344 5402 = -1.02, 16.1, 20.9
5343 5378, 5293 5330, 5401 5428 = -1.18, 20.6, 20.4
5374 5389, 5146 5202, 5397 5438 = -1.10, 17.7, 20.3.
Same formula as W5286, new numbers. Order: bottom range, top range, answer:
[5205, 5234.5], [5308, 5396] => 1.08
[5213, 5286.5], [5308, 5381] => 1.06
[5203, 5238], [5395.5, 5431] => 1.04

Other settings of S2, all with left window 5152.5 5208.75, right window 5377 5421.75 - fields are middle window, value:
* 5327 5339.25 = -0.015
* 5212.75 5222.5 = -0.180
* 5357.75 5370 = -0.066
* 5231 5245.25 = -0.134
